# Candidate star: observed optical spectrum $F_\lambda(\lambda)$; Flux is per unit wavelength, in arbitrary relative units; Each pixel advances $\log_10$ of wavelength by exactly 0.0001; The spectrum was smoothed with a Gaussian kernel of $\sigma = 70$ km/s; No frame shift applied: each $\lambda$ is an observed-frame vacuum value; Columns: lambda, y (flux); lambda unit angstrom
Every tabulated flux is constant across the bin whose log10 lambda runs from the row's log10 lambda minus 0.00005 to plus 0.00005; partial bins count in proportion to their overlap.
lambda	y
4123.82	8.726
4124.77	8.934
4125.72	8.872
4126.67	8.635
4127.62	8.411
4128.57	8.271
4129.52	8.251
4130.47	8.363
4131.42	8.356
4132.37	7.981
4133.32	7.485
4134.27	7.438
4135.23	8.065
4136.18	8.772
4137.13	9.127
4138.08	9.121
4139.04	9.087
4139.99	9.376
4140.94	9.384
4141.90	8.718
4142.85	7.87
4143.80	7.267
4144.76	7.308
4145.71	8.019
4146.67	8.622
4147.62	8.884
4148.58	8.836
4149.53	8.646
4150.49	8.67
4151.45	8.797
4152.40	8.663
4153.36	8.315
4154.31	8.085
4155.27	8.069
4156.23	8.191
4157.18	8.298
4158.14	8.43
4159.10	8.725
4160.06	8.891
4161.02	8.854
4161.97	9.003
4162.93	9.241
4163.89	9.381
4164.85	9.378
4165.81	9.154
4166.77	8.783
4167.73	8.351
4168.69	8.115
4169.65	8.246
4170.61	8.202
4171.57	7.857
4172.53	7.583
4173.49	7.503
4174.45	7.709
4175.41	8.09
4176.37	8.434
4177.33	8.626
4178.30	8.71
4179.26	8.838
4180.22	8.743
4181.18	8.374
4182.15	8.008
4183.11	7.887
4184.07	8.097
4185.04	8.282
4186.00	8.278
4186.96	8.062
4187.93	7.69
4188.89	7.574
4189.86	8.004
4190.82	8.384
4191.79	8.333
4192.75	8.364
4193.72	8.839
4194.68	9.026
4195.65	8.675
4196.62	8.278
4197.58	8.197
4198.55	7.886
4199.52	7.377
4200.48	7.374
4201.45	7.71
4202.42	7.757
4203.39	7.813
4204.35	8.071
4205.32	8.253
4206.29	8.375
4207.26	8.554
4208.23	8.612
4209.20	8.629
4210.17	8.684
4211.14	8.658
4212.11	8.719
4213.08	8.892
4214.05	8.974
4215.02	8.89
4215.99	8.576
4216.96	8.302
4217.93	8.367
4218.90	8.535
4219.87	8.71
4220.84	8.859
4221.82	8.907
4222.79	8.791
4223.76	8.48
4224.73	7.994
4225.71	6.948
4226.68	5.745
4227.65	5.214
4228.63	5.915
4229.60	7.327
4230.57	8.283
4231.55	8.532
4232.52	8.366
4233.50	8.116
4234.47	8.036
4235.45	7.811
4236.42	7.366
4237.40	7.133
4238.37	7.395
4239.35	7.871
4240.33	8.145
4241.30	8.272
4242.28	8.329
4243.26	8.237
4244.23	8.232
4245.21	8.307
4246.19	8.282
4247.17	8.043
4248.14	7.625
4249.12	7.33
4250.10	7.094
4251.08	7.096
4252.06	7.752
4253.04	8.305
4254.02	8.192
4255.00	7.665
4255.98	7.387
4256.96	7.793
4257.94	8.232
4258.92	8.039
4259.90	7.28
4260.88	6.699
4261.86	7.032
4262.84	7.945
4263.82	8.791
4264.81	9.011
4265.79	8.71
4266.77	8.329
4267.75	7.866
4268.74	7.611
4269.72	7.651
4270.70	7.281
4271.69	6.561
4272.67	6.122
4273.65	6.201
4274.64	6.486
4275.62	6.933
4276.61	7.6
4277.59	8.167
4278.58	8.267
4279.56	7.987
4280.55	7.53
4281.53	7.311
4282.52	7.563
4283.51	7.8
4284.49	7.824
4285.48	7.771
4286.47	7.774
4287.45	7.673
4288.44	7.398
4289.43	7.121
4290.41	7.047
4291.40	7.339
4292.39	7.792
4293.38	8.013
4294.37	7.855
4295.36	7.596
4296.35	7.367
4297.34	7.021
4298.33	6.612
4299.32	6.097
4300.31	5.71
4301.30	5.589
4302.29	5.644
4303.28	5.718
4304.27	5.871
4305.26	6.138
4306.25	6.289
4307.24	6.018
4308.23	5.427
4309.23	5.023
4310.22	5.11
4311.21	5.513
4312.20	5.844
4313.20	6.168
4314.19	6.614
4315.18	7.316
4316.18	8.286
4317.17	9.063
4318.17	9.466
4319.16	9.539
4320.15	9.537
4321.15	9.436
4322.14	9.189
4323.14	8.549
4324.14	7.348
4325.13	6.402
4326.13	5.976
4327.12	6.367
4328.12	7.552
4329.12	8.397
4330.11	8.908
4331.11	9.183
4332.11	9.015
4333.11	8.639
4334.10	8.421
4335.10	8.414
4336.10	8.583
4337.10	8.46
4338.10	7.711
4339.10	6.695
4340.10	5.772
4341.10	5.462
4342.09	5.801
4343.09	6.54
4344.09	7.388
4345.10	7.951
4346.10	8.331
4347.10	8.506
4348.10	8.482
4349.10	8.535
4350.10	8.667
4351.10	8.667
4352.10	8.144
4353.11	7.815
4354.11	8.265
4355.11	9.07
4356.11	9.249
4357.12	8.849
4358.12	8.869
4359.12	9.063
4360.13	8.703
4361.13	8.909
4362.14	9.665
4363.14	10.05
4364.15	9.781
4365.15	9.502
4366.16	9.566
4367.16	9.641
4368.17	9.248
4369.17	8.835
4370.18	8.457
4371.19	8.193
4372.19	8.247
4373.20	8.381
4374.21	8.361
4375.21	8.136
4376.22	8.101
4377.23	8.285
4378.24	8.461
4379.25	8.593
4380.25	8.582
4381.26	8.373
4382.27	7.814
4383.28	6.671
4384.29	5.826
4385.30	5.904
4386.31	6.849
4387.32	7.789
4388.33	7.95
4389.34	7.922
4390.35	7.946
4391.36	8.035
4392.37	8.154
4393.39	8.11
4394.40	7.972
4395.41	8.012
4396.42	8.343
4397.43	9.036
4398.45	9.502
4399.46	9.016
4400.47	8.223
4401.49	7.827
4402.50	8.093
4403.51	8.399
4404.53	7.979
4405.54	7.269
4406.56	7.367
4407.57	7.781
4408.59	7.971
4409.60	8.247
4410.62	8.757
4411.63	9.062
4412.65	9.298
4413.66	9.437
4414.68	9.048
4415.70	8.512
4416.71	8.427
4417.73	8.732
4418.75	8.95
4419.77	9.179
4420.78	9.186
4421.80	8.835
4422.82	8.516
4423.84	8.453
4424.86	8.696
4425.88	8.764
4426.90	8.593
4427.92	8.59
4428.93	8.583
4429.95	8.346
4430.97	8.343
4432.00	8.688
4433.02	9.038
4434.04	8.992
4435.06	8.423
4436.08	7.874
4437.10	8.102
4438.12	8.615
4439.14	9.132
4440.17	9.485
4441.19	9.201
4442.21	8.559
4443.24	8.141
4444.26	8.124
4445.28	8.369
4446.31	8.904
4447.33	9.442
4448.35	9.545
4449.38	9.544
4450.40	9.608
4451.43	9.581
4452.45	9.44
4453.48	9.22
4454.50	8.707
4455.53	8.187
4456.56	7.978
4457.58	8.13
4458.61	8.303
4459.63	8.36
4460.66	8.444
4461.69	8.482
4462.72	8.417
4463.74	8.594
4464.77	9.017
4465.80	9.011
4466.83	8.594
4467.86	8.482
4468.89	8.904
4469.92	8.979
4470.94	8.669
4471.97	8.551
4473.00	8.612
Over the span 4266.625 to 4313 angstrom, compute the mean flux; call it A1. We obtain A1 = 6.91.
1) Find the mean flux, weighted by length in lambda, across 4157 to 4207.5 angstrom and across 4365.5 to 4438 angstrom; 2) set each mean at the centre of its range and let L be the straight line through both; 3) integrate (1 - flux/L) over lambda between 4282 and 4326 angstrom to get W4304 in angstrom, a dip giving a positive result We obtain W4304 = 6.3 angstrom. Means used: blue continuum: 8.31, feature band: 7.14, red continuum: 8.36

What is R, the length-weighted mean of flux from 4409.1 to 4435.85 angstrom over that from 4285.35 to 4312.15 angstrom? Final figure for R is 1.33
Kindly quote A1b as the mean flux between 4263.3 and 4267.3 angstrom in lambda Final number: 8.7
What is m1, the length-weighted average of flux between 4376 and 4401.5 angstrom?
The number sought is 7.97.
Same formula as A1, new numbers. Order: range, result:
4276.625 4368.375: 7.72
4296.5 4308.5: 6.06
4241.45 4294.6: 7.67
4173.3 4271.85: 8.03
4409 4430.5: 8.77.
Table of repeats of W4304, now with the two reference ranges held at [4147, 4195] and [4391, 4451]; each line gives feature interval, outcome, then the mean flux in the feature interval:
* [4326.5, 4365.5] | 1.4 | 8.26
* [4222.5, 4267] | 3.8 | 7.76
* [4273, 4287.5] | 1.7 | 7.51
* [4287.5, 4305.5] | 3.6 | 6.8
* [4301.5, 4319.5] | 4.1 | 6.57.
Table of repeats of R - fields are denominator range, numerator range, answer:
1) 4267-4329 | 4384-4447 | 1.17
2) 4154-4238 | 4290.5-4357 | 0.91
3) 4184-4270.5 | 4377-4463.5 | 1.05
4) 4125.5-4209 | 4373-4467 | 1.01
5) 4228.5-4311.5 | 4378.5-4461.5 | 1.15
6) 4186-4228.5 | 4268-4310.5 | 0.85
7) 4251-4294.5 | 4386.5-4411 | 1.07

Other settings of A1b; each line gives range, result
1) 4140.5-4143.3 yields 8.65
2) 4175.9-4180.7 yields 8.67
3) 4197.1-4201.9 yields 7.71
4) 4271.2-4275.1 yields 6.34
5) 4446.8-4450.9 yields 9.55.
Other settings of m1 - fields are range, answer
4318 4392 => 8.21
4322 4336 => 8.01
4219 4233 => 7.74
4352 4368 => 9.09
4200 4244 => 8.06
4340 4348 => 7.11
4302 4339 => 7.44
